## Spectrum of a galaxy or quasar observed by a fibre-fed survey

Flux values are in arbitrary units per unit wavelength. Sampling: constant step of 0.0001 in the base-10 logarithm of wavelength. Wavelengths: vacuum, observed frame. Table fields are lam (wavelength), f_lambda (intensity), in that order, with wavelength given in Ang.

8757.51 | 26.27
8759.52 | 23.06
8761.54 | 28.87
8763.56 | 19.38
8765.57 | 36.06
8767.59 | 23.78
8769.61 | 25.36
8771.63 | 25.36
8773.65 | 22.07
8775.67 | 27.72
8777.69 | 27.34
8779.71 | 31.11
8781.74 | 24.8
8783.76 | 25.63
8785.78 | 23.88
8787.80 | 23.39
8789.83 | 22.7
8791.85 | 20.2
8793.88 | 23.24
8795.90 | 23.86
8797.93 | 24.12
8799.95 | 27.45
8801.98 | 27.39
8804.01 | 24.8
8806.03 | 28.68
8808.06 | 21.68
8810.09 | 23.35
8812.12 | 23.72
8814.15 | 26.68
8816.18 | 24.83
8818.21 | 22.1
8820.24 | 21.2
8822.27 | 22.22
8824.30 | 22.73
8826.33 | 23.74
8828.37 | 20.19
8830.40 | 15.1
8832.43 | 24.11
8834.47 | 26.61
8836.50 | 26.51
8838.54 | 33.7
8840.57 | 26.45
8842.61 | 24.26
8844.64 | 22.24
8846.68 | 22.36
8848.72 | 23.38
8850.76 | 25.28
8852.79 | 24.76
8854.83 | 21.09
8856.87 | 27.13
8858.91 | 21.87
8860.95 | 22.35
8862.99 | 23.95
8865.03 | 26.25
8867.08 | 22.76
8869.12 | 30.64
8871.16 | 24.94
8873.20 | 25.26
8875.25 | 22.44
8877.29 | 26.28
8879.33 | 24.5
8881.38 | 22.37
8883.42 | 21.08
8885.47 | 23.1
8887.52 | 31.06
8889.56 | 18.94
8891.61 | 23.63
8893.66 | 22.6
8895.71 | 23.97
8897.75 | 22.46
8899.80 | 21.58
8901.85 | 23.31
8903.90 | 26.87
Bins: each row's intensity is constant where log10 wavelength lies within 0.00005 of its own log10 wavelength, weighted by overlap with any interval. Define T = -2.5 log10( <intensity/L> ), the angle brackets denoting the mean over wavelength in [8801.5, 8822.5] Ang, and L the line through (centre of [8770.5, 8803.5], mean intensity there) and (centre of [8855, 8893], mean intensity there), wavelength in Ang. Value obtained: 0.02 mag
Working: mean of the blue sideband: 25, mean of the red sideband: 24.3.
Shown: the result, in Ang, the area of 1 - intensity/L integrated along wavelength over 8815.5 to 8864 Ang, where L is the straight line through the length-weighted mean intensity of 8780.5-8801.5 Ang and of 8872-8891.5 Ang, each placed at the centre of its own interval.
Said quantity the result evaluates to 0.6 Ang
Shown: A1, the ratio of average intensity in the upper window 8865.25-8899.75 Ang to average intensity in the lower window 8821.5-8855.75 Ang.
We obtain 1.01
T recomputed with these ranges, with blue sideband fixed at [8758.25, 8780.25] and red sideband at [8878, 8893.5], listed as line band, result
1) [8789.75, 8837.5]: 0.070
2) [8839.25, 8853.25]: 0.007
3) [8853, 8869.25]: -0.003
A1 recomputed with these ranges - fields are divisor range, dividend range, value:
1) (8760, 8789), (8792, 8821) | 0.94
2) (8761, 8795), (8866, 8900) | 0.95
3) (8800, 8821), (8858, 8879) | 1.00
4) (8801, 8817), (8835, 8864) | 0.98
